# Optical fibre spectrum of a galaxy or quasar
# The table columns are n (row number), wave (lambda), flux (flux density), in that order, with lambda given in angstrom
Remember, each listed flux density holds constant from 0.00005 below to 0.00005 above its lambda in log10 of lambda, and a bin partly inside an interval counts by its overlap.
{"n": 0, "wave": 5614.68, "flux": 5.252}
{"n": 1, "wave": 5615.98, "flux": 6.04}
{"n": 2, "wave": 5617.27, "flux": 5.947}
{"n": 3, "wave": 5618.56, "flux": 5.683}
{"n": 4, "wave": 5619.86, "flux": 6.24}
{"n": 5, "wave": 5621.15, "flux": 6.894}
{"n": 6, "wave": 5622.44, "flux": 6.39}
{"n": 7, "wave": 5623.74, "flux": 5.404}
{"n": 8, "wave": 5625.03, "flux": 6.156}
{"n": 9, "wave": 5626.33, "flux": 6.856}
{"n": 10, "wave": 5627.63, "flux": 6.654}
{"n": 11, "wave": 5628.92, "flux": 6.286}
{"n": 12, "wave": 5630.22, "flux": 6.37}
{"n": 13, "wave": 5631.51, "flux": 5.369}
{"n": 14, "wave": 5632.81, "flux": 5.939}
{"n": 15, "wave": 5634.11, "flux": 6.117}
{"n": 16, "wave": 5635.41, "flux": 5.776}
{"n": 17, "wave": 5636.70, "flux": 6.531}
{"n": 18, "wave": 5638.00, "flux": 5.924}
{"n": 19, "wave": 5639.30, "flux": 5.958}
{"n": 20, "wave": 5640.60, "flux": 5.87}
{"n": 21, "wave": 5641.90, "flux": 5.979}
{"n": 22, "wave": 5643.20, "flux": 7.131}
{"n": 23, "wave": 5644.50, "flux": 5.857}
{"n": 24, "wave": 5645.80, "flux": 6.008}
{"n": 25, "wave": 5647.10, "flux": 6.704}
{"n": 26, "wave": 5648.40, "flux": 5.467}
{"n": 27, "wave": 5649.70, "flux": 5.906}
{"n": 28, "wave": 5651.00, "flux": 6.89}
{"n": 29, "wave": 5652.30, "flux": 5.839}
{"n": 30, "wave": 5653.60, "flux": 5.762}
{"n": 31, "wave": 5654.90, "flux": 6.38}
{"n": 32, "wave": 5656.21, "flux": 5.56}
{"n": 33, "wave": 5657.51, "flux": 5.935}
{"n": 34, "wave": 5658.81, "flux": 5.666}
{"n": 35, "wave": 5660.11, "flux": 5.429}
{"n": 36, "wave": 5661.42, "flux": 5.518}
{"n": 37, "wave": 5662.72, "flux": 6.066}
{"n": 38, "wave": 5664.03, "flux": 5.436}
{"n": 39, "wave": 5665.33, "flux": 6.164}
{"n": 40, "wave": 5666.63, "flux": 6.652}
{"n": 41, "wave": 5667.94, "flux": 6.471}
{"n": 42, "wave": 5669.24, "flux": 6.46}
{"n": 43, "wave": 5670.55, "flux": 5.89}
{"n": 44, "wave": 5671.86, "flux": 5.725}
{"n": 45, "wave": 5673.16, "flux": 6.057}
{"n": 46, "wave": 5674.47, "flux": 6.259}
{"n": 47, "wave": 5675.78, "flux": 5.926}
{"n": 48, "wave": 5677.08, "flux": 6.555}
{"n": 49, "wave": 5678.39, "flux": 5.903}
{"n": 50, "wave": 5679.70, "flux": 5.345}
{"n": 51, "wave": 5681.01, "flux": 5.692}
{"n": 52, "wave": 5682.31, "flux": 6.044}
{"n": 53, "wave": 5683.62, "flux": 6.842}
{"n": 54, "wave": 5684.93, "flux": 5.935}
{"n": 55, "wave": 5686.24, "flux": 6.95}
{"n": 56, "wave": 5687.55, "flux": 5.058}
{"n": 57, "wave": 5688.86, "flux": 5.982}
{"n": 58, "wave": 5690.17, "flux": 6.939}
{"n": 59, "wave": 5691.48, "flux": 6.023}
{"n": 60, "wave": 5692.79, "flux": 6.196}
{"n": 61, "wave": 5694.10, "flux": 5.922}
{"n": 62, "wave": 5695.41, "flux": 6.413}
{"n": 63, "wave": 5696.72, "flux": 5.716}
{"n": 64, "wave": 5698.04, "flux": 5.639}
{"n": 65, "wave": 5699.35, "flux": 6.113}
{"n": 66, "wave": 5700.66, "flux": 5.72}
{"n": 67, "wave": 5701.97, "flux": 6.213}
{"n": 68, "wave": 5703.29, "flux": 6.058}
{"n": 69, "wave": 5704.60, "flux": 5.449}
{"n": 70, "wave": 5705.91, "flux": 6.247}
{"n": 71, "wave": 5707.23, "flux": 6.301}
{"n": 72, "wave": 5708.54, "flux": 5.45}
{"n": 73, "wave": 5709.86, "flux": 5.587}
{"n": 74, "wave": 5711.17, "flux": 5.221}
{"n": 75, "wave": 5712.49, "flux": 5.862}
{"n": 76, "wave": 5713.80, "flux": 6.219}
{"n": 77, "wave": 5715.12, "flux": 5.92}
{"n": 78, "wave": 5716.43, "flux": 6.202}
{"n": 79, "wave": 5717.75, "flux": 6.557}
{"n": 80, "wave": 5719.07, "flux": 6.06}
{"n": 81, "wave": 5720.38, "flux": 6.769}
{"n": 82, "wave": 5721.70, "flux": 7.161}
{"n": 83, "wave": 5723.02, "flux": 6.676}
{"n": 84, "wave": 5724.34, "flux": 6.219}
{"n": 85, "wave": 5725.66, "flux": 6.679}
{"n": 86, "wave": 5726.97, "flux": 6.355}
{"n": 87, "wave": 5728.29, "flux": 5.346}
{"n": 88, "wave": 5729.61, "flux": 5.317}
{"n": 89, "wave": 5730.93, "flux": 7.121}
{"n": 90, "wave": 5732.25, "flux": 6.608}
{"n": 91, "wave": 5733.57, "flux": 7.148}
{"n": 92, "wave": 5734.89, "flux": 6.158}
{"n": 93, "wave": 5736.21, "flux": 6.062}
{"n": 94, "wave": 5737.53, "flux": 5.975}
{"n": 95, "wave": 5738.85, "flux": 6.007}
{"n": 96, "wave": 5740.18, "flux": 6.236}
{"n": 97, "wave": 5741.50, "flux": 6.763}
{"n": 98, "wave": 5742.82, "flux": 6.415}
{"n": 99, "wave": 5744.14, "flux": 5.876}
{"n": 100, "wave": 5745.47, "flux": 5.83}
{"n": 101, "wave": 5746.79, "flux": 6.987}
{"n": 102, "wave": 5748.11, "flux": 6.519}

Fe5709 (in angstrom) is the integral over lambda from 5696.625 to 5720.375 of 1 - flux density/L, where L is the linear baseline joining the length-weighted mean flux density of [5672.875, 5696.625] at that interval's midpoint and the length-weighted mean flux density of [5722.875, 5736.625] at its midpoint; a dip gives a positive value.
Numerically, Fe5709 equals 1.06 angstrom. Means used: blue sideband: 6.11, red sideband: 6.33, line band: 5.95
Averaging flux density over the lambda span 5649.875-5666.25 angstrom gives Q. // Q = 5.9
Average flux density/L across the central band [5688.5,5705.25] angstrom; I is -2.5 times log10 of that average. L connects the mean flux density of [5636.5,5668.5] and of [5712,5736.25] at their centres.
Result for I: 0.035 mag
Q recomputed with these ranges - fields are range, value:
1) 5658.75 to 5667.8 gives 5.89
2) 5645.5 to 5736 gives 6.09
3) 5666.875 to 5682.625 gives 6.04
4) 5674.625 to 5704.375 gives 6.05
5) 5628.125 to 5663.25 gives 6.01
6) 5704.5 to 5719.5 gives 5.94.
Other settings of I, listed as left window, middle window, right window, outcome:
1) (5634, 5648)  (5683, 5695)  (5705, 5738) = -0.004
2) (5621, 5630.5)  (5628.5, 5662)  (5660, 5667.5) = 0.022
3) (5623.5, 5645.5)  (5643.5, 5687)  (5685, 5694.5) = 0.017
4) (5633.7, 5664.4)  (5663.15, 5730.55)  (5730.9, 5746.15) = 0.015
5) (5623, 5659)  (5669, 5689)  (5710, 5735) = 0.027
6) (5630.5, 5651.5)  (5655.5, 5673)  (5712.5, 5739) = 0.041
